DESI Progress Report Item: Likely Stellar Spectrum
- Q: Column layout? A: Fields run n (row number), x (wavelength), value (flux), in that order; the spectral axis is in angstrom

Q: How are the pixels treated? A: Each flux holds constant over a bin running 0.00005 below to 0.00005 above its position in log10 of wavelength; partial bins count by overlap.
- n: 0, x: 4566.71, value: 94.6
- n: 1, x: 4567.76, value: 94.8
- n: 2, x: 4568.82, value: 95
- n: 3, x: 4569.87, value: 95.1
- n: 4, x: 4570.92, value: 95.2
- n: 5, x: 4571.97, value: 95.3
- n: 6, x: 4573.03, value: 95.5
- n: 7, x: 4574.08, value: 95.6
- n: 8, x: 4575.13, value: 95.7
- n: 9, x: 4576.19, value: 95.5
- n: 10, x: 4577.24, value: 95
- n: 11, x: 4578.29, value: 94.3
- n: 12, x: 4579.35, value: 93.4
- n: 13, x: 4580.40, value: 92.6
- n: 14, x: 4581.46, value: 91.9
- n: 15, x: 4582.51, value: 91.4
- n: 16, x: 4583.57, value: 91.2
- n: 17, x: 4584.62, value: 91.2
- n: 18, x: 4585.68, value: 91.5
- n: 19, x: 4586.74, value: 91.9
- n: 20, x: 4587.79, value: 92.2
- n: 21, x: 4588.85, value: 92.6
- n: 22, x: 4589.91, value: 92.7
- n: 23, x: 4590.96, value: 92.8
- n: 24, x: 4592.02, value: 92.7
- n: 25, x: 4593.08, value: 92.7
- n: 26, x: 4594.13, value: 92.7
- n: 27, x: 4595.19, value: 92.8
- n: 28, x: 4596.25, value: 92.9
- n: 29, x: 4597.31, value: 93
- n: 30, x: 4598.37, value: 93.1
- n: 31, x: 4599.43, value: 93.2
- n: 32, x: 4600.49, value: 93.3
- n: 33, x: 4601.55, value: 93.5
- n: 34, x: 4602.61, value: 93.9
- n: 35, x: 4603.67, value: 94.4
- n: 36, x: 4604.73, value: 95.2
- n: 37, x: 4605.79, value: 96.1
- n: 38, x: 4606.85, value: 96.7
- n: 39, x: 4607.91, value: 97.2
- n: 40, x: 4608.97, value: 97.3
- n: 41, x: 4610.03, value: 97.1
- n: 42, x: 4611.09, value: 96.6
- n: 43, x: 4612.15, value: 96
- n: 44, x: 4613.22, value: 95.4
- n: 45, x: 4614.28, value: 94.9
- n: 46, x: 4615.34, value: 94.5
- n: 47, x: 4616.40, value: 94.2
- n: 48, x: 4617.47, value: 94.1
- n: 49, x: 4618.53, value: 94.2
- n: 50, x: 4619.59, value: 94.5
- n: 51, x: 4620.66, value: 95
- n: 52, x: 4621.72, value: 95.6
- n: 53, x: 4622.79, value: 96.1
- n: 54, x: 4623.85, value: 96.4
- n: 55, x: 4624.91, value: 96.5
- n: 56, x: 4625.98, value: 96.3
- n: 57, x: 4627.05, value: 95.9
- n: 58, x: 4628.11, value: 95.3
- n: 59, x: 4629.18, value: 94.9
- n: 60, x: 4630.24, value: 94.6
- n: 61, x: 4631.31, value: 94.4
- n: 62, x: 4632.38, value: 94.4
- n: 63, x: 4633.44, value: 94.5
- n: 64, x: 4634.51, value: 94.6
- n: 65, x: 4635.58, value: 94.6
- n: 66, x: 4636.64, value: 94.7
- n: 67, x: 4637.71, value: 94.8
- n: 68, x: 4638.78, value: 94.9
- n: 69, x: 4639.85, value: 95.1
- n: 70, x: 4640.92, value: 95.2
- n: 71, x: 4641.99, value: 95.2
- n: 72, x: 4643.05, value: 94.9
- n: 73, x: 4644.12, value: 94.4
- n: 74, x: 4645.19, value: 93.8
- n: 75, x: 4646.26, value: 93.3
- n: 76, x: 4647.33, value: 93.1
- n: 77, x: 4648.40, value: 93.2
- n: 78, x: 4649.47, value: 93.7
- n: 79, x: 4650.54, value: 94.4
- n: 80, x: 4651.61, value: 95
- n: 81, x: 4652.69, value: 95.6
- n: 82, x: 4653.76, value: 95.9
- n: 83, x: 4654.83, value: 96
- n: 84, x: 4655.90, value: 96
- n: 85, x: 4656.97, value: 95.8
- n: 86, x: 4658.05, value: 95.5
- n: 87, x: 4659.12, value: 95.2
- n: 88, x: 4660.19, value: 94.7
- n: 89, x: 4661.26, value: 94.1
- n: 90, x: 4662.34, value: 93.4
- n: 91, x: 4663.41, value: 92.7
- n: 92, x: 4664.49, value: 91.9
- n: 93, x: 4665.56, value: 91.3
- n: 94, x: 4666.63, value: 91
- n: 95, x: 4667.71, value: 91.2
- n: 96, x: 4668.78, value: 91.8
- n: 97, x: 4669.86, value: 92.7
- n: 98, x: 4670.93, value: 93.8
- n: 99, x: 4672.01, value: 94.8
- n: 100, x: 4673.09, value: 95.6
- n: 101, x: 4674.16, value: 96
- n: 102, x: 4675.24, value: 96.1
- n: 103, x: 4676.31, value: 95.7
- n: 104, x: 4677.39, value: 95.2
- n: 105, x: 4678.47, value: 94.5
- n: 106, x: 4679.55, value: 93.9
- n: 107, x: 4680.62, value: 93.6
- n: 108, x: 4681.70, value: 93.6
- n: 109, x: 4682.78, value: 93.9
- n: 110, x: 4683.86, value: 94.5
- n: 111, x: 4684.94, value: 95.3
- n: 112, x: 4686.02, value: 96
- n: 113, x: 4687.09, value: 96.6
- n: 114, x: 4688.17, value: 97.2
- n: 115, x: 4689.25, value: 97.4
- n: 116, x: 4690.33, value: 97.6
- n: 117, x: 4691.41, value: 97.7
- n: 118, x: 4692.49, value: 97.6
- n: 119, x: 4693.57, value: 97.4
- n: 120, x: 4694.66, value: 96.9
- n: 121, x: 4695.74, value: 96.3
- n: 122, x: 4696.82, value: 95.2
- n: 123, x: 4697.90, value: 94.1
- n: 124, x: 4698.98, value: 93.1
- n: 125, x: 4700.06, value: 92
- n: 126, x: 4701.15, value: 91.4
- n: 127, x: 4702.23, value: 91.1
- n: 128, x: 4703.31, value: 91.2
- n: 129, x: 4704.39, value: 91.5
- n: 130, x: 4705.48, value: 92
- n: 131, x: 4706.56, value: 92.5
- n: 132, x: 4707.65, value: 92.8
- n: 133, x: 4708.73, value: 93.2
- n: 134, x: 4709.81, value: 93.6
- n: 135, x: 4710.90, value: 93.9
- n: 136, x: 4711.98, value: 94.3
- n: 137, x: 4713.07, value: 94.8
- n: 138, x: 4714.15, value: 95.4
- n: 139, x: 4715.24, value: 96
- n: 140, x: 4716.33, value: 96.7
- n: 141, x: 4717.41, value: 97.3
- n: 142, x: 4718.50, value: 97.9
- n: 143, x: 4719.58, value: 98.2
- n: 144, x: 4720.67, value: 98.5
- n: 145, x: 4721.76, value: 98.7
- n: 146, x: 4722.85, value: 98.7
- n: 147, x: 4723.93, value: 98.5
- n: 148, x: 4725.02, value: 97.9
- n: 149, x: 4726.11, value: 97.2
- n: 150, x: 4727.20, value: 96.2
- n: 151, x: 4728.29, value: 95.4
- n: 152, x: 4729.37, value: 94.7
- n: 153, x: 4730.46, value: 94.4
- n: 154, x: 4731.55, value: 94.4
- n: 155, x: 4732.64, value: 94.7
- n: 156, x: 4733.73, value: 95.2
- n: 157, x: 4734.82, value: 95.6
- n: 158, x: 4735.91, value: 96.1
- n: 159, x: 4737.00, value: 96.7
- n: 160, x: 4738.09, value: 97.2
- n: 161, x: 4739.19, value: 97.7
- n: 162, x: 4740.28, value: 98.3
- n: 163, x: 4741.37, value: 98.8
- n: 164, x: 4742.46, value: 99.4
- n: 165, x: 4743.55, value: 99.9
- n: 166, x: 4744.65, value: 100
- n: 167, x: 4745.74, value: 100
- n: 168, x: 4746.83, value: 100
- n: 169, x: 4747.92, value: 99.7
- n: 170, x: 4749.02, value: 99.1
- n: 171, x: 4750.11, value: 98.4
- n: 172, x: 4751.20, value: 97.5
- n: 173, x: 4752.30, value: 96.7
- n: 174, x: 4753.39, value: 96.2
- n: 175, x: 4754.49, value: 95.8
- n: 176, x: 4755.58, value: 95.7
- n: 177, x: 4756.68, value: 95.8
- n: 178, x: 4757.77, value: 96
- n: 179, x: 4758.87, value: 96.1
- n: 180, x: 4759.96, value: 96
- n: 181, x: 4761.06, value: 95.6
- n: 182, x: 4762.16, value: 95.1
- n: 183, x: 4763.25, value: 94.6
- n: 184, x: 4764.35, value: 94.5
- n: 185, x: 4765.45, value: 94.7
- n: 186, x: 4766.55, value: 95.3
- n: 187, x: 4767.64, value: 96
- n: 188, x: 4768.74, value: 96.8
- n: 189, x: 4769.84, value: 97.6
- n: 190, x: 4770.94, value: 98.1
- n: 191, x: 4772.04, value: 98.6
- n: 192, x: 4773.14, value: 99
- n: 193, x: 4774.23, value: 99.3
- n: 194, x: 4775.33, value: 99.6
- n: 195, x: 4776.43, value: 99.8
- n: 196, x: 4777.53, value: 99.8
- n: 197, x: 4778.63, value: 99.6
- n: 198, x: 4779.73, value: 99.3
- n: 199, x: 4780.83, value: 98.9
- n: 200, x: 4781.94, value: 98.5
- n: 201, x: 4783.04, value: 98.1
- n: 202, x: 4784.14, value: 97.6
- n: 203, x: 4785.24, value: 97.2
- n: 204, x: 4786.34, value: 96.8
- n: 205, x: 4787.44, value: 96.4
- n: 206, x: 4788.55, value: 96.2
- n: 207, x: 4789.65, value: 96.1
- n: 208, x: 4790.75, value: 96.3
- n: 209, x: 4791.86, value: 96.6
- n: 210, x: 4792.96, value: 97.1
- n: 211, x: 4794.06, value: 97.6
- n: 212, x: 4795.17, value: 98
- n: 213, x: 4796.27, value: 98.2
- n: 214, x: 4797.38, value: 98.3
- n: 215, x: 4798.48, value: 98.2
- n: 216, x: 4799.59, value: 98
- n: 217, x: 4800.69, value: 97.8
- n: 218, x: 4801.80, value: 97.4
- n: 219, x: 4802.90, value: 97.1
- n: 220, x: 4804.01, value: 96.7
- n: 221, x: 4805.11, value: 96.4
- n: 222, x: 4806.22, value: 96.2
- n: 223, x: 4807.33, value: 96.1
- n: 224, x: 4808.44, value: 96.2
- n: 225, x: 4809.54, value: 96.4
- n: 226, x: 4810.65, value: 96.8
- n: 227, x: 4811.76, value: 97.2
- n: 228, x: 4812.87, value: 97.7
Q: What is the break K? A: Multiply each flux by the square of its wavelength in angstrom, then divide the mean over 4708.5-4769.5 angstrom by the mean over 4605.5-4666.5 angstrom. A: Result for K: 1.06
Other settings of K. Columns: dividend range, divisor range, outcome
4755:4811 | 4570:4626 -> 1.12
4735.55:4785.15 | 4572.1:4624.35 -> 1.11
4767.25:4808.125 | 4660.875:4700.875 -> 1.08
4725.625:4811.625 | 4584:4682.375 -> 1.09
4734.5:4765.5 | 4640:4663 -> 1.07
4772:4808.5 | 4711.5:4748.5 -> 1.03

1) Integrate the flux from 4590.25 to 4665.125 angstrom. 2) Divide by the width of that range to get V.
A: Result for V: 94.7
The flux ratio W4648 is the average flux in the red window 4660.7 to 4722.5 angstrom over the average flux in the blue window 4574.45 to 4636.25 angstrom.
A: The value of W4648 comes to 1.0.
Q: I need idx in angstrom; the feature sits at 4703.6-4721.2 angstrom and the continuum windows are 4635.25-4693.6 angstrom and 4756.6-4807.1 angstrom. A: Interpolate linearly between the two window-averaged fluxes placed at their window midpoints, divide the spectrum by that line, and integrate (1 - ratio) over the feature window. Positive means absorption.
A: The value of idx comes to 0.2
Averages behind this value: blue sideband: 94.7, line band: 94.9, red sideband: 97.2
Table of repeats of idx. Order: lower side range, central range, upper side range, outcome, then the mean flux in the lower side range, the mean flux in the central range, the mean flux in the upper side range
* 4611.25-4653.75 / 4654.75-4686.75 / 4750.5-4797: 0.4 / 94.8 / 94.2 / 97.1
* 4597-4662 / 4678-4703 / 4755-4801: 0.2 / 95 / 95.1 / 97.3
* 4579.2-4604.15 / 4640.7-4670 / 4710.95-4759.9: 0.2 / 92.6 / 94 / 97.1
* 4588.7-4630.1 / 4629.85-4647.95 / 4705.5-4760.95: 0.1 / 94.7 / 94.5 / 96.6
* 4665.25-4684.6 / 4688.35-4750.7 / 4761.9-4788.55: -0.4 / 93.9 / 96.2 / 97.5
